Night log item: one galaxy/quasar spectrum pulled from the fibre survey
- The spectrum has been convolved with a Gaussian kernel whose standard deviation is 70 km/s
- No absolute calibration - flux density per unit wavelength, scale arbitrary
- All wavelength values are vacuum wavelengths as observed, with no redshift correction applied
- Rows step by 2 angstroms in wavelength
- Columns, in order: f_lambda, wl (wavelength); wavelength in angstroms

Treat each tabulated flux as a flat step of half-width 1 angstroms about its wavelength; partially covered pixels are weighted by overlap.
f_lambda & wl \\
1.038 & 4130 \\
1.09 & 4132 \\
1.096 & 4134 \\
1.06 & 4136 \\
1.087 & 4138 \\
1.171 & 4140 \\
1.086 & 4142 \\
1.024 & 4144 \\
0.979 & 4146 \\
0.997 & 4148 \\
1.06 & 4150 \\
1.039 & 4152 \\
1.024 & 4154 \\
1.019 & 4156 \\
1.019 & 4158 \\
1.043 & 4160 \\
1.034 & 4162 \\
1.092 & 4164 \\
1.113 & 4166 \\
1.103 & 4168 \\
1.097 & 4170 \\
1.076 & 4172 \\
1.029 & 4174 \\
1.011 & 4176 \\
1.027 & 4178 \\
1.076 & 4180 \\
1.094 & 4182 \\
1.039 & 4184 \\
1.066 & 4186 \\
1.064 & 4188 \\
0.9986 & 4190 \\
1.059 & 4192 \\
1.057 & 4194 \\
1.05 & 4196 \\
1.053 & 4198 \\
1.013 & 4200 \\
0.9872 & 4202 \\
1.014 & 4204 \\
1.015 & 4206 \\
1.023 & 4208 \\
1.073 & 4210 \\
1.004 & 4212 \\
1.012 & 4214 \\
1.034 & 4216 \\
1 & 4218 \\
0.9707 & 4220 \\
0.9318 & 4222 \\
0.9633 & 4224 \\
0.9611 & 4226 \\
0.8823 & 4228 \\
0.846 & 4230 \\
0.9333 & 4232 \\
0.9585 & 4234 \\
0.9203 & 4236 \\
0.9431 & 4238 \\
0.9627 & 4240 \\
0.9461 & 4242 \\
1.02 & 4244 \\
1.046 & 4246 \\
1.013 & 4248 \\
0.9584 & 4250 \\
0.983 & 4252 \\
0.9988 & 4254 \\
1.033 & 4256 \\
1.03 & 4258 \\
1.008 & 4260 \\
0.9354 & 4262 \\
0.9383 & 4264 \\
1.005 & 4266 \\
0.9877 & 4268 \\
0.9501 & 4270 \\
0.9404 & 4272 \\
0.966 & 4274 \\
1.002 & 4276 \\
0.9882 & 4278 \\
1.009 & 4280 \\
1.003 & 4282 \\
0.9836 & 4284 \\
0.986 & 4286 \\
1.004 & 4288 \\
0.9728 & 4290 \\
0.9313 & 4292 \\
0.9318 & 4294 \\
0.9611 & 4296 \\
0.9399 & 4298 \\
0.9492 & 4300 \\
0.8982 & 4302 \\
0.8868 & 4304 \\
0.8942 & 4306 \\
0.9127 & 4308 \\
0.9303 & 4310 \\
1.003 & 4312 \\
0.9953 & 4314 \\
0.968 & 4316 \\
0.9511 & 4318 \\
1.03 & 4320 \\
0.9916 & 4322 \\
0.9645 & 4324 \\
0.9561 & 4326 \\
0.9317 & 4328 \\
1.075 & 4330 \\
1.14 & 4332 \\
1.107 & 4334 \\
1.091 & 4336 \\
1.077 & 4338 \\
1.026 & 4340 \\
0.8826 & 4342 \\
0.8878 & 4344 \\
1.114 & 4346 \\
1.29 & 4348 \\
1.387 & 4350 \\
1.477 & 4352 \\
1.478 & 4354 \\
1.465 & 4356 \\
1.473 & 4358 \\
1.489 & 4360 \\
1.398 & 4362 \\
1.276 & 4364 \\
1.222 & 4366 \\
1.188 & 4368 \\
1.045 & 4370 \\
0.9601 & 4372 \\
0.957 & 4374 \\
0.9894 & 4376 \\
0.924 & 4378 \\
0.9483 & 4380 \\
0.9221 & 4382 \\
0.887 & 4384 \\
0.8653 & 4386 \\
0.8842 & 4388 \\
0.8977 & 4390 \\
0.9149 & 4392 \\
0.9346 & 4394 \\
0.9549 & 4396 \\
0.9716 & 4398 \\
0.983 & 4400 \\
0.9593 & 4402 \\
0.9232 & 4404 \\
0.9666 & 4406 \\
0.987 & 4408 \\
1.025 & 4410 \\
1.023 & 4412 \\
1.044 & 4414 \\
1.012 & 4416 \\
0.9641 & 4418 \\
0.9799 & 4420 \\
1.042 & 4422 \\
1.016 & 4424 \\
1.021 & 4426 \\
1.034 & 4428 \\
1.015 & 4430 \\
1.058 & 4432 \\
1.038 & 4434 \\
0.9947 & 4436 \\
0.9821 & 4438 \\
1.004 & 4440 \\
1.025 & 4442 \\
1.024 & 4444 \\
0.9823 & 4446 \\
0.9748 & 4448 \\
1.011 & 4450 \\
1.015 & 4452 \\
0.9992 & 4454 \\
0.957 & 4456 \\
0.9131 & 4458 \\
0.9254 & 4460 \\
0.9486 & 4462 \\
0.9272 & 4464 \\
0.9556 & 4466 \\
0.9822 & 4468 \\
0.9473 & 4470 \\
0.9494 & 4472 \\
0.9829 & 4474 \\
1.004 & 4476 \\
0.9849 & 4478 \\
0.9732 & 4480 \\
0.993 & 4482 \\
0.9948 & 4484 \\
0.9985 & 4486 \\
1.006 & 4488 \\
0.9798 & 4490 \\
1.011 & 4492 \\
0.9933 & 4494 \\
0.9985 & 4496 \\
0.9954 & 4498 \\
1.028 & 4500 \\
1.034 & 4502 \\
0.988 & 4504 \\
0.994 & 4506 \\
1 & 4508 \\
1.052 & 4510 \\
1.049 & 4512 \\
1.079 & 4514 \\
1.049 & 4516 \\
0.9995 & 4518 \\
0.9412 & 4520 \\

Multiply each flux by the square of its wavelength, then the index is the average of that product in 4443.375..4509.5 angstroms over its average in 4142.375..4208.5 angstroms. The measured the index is 1.08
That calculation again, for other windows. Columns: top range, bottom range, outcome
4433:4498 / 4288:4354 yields 1.03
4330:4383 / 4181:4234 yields 1.24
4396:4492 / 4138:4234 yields 1.09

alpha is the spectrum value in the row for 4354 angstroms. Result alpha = 1.478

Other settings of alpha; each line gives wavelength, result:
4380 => 0.9483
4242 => 0.9461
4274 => 0.966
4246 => 1.046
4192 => 1.059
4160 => 1.043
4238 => 0.9431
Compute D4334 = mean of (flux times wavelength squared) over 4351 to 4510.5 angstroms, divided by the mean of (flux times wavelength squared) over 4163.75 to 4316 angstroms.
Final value 1.13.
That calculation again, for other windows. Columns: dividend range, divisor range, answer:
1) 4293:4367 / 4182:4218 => 1.13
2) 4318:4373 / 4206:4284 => 1.24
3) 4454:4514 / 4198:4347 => 1.11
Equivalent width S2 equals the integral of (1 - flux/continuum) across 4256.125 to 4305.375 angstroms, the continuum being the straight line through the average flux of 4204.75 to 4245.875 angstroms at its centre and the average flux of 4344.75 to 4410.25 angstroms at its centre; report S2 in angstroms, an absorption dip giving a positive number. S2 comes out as 2.4 angstroms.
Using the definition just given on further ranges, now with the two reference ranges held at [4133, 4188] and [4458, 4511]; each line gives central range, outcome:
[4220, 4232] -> 1.39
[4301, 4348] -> 1.24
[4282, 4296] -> 0.80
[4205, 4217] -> 0.23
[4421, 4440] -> -0.46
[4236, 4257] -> 1.04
